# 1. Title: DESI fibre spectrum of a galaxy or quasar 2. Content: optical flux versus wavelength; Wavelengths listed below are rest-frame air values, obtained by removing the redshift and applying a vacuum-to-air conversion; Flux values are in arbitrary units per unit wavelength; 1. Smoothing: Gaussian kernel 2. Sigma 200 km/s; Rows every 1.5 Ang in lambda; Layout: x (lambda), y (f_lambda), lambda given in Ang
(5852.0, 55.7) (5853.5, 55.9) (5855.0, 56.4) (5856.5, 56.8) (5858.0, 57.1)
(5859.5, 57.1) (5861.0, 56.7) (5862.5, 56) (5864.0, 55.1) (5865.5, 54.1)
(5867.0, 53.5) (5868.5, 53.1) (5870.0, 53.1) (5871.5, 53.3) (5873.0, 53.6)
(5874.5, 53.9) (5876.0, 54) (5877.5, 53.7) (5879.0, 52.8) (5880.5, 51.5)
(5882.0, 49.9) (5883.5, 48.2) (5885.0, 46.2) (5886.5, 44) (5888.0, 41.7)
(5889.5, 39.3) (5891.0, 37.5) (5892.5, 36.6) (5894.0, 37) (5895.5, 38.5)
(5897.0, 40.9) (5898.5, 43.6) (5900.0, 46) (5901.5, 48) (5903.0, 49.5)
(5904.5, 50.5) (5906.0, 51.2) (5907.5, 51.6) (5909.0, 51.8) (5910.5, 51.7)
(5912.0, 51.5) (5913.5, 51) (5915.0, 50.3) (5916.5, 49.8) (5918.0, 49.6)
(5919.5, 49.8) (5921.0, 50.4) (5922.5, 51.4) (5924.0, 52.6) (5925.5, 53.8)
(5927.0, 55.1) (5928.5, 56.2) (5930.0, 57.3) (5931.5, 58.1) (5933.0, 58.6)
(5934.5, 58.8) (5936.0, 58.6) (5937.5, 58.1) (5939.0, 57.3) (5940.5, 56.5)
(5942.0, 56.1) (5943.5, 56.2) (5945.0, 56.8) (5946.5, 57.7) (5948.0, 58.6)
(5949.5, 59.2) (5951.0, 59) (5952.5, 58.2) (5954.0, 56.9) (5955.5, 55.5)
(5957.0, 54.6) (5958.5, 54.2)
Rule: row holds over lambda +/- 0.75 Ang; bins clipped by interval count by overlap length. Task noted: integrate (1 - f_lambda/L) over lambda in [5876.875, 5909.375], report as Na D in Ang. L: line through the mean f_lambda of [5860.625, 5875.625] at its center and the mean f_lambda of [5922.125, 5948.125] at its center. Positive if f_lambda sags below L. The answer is 5.5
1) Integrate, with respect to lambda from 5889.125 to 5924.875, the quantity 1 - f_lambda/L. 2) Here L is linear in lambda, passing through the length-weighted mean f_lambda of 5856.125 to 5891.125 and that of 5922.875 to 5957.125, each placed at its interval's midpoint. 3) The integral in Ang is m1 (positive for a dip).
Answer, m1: 4.7 Ang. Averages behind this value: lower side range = 51.5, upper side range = 56.9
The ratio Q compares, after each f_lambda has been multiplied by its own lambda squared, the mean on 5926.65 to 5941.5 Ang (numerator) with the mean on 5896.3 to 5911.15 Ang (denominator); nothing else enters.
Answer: 1.20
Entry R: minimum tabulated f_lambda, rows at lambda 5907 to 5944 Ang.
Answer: 49.6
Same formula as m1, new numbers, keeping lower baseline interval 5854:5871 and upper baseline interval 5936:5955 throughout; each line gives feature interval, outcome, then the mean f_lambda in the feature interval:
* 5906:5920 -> 1.4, 50.8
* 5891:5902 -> 3.0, 41.1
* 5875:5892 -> 2.7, 47.1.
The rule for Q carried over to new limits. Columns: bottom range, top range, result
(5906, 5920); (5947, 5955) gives 1.16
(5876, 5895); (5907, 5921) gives 1.14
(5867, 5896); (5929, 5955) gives 1.24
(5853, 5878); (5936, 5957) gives 1.07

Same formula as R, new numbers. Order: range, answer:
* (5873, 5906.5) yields 36.6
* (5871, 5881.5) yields 51.5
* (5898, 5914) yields 43.6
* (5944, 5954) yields 56.8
